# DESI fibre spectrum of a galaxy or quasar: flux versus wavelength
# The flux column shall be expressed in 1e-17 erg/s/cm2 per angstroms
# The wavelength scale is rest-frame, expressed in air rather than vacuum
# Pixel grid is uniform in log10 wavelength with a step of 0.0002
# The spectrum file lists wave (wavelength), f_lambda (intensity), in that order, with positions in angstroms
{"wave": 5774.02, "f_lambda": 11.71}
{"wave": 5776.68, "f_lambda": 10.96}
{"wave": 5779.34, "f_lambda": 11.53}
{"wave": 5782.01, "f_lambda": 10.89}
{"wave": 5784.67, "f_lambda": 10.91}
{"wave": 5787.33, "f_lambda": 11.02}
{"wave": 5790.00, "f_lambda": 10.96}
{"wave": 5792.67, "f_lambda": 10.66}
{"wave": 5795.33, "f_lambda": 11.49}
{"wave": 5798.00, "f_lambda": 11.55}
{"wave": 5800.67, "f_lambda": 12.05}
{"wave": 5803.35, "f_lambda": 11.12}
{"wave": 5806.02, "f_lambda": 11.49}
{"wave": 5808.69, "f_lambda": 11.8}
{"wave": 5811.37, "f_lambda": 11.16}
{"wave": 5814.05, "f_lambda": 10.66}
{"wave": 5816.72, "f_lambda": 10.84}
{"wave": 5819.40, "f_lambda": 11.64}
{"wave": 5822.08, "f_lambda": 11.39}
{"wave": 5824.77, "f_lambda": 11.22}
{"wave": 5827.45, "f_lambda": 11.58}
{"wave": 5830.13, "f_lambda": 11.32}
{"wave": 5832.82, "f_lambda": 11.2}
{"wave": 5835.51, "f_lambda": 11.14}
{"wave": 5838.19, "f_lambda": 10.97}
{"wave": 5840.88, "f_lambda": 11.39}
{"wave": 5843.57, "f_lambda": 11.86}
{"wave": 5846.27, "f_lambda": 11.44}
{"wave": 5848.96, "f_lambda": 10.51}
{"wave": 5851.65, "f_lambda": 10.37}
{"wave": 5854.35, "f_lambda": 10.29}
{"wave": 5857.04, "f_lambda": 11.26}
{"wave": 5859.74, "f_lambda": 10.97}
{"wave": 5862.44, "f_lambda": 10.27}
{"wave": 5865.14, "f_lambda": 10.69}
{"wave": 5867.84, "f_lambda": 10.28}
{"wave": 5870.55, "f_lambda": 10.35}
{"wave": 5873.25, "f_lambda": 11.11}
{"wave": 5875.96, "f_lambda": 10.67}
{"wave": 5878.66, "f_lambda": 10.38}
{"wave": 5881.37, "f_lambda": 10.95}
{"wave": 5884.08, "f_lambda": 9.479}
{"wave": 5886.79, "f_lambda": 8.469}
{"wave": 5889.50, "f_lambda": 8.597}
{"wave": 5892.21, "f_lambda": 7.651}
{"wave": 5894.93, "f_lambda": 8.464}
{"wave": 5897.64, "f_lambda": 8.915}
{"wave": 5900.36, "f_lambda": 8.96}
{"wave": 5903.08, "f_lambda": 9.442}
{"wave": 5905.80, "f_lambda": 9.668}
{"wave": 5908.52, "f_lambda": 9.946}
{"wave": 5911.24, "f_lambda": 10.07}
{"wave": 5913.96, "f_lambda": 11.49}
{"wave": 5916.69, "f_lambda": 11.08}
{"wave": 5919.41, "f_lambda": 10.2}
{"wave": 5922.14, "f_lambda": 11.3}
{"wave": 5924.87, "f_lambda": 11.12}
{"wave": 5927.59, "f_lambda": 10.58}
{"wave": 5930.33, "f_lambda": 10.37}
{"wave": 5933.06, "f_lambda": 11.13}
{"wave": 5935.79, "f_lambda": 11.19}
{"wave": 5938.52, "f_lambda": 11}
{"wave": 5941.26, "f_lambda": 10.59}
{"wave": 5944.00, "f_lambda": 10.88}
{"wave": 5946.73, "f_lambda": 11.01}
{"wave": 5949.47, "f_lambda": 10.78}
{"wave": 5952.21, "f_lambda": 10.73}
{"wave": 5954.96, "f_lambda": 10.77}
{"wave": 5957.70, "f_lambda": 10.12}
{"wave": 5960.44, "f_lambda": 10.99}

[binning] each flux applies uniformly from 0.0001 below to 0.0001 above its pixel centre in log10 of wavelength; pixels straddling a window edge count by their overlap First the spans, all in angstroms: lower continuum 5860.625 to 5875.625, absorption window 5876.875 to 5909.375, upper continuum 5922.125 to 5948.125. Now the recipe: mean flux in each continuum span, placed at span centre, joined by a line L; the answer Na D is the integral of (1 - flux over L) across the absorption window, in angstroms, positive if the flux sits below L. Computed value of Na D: 4.4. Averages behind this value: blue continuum 10.6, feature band 9.25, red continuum 10.9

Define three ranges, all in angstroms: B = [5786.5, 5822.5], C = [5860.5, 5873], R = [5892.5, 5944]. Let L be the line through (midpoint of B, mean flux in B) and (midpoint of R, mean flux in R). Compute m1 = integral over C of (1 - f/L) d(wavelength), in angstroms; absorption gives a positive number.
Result 0.27 angstroms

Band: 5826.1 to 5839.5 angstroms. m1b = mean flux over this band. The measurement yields 11.2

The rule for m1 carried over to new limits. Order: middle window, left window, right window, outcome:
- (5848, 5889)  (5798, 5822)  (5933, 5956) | 2.91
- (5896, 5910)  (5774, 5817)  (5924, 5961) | 1.97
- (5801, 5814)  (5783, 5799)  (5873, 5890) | -0.58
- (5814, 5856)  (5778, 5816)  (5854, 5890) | -1.43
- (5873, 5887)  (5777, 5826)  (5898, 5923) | 0.30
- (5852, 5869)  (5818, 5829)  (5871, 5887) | 0.12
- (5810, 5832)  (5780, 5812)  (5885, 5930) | -0.61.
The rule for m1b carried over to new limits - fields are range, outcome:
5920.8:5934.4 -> 10.9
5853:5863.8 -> 10.7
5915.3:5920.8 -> 10.6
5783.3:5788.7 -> 11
